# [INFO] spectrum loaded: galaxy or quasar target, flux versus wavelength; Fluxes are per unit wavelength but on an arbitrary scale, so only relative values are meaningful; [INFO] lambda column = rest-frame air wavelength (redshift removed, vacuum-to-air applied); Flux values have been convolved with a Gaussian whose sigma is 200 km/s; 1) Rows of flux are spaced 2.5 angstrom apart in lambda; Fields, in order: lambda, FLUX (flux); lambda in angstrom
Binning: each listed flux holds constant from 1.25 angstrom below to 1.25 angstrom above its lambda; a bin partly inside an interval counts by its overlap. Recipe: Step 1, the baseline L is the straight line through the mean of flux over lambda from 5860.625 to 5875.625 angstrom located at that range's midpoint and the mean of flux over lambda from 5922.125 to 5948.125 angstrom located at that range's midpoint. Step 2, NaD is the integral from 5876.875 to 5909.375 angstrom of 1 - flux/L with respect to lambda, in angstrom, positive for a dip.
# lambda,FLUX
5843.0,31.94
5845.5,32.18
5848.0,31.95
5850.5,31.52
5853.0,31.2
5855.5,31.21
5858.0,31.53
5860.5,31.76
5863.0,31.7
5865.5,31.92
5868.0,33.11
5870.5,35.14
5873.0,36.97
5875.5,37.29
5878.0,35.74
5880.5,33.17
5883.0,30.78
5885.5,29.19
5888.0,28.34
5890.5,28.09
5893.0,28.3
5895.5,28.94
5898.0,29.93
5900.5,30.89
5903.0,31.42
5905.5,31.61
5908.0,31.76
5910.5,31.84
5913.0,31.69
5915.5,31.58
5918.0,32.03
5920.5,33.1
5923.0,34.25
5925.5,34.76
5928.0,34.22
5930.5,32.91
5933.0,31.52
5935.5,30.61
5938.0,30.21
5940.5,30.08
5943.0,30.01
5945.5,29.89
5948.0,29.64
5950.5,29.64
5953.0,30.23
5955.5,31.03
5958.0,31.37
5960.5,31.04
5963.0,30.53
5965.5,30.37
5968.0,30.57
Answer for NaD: 2.4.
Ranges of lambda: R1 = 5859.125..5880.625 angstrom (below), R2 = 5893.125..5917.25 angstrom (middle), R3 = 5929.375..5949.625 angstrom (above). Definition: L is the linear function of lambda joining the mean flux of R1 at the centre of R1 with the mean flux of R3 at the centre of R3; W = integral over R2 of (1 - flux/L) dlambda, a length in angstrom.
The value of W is 1.0 angstrom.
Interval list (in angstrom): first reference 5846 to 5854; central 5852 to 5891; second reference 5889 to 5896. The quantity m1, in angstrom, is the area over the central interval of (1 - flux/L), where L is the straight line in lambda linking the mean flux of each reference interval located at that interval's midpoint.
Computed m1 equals -3.2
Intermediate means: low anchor 31.6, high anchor 28.4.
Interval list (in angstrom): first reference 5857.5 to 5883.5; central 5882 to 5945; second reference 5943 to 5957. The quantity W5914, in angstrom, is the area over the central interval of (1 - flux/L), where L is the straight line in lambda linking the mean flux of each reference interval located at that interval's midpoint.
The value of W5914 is 1.2 angstrom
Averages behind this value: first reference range 33.7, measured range 31.1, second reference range 30.1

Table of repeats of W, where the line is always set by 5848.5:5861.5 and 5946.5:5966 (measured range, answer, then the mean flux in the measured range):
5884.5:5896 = 1.0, 28.5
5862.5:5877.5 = -1.6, 34.6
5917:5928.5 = -1.1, 33.7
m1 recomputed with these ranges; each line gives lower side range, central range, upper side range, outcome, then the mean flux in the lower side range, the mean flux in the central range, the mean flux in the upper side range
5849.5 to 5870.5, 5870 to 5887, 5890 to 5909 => -1.5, 31.9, 33.9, 30.2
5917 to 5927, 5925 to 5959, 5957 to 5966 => 1.2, 33.6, 31.1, 30.9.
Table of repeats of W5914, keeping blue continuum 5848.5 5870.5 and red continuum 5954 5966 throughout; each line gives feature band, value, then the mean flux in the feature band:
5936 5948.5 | 0.42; 30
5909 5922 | -0.30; 32.1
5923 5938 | -0.73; 32.7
